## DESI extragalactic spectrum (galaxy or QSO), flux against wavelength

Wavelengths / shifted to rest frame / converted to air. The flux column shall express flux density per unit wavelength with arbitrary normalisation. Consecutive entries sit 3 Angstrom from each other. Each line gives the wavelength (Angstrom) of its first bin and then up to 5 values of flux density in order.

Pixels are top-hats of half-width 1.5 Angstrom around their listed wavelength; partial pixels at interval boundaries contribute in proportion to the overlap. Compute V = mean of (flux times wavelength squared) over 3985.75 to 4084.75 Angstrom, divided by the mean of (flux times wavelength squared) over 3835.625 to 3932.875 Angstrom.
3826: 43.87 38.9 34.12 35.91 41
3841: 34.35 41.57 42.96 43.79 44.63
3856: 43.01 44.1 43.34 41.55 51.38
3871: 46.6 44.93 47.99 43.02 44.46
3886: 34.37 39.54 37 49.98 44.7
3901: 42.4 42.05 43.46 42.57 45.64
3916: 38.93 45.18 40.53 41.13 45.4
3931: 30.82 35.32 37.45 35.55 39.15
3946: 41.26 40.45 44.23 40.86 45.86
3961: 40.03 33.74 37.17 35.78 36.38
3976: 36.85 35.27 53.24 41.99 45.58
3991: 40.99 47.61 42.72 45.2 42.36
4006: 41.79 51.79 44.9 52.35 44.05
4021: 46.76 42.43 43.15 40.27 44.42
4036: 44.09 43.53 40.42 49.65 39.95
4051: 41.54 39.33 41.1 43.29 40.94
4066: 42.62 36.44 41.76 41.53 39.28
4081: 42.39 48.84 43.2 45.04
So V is 1.1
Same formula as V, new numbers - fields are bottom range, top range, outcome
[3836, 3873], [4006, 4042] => 1.13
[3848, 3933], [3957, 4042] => 1.06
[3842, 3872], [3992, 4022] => 1.12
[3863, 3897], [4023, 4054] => 1.06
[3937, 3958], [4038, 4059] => 1.10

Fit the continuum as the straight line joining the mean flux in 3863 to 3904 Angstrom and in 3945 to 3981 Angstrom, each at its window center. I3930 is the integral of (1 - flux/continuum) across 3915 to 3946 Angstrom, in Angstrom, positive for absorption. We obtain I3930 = 1.5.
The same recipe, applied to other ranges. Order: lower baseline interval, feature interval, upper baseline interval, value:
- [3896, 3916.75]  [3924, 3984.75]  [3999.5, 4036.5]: 6.3 Angstrom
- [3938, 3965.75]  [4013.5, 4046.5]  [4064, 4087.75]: -2.7 Angstrom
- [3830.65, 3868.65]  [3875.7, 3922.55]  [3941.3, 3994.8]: -1.6 Angstrom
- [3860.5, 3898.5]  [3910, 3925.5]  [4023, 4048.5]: 0.4 Angstrom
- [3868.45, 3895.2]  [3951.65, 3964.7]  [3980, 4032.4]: 0.9 Angstrom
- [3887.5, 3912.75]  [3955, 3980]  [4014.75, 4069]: 2.9 Angstrom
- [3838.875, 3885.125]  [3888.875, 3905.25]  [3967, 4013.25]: 0.2 Angstrom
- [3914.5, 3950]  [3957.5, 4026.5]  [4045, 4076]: -4.4 Angstrom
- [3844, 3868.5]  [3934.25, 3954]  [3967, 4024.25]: 1.9 Angstrom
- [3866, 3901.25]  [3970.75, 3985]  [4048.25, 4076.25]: 0.7 Angstrom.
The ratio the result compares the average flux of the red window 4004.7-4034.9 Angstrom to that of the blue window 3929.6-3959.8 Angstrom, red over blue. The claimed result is 1.2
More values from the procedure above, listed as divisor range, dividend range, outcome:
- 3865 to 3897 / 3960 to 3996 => 0.92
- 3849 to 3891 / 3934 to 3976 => 0.89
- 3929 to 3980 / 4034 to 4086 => 1.11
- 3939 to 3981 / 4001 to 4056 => 1.13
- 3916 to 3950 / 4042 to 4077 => 1.06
